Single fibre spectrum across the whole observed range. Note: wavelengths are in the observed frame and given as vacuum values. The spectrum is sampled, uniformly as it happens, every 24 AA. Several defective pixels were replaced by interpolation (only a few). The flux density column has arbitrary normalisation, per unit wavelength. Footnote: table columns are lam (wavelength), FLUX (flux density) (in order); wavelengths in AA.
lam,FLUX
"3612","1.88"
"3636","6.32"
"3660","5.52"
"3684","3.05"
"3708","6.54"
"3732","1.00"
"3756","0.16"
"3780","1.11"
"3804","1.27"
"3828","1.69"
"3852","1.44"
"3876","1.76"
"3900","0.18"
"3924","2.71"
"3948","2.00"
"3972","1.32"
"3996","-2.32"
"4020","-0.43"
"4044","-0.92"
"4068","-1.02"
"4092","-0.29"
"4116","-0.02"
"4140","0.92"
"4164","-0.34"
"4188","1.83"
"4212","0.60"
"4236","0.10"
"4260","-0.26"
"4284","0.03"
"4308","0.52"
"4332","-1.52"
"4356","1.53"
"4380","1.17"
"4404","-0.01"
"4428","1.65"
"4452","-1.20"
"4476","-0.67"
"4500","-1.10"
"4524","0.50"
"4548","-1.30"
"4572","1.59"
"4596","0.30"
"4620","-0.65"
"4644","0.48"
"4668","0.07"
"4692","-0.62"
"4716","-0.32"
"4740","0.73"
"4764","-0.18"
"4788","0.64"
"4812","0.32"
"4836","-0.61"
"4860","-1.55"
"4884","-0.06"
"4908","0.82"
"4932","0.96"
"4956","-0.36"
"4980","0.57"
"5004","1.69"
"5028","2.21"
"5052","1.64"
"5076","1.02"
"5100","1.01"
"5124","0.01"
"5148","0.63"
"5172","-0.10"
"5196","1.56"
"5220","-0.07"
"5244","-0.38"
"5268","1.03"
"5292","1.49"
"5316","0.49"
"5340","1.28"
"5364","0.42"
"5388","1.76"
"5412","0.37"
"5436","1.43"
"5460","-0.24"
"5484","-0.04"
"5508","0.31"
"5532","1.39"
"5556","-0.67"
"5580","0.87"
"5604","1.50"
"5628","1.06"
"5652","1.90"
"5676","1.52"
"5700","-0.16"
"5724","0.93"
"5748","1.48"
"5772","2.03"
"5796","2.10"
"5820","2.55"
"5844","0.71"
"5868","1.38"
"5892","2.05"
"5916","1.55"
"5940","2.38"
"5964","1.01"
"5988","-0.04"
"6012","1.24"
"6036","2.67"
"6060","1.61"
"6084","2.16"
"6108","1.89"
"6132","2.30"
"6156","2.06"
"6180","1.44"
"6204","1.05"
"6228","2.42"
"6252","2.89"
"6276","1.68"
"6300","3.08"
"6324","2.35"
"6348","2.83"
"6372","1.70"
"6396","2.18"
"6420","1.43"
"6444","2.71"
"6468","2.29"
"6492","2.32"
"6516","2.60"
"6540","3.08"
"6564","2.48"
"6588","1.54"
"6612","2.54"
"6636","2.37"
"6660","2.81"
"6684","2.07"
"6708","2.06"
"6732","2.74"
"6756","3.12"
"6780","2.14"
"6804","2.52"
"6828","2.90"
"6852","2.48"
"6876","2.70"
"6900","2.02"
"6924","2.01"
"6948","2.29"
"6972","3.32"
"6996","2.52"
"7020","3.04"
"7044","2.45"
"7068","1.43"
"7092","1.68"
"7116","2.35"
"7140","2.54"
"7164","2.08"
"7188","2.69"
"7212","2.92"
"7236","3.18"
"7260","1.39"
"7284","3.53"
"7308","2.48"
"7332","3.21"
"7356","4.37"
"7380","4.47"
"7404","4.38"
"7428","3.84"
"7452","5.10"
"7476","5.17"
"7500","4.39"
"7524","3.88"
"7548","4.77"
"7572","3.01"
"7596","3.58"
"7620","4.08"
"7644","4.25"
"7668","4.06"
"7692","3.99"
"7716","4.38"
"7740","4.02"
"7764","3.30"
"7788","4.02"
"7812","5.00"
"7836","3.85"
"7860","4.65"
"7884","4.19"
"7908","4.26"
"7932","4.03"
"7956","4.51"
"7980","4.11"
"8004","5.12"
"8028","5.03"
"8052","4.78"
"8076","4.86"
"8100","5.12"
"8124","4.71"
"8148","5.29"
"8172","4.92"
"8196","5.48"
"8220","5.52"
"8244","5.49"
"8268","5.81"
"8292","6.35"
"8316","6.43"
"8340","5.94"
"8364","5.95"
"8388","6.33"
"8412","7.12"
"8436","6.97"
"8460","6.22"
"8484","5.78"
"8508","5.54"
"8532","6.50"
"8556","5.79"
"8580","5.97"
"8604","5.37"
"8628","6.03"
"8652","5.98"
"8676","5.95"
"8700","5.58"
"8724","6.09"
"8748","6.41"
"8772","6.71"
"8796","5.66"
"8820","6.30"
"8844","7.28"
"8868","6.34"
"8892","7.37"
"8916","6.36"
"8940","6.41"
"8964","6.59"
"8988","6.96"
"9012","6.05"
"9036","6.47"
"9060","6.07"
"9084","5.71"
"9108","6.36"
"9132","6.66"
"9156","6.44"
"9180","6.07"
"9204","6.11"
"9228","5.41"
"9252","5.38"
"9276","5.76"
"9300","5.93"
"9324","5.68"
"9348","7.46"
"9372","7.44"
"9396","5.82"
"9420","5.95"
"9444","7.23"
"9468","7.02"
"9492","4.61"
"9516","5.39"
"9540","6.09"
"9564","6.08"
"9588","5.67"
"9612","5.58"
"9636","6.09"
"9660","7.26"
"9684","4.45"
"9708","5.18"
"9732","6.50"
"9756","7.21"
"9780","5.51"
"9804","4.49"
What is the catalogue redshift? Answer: 0.84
